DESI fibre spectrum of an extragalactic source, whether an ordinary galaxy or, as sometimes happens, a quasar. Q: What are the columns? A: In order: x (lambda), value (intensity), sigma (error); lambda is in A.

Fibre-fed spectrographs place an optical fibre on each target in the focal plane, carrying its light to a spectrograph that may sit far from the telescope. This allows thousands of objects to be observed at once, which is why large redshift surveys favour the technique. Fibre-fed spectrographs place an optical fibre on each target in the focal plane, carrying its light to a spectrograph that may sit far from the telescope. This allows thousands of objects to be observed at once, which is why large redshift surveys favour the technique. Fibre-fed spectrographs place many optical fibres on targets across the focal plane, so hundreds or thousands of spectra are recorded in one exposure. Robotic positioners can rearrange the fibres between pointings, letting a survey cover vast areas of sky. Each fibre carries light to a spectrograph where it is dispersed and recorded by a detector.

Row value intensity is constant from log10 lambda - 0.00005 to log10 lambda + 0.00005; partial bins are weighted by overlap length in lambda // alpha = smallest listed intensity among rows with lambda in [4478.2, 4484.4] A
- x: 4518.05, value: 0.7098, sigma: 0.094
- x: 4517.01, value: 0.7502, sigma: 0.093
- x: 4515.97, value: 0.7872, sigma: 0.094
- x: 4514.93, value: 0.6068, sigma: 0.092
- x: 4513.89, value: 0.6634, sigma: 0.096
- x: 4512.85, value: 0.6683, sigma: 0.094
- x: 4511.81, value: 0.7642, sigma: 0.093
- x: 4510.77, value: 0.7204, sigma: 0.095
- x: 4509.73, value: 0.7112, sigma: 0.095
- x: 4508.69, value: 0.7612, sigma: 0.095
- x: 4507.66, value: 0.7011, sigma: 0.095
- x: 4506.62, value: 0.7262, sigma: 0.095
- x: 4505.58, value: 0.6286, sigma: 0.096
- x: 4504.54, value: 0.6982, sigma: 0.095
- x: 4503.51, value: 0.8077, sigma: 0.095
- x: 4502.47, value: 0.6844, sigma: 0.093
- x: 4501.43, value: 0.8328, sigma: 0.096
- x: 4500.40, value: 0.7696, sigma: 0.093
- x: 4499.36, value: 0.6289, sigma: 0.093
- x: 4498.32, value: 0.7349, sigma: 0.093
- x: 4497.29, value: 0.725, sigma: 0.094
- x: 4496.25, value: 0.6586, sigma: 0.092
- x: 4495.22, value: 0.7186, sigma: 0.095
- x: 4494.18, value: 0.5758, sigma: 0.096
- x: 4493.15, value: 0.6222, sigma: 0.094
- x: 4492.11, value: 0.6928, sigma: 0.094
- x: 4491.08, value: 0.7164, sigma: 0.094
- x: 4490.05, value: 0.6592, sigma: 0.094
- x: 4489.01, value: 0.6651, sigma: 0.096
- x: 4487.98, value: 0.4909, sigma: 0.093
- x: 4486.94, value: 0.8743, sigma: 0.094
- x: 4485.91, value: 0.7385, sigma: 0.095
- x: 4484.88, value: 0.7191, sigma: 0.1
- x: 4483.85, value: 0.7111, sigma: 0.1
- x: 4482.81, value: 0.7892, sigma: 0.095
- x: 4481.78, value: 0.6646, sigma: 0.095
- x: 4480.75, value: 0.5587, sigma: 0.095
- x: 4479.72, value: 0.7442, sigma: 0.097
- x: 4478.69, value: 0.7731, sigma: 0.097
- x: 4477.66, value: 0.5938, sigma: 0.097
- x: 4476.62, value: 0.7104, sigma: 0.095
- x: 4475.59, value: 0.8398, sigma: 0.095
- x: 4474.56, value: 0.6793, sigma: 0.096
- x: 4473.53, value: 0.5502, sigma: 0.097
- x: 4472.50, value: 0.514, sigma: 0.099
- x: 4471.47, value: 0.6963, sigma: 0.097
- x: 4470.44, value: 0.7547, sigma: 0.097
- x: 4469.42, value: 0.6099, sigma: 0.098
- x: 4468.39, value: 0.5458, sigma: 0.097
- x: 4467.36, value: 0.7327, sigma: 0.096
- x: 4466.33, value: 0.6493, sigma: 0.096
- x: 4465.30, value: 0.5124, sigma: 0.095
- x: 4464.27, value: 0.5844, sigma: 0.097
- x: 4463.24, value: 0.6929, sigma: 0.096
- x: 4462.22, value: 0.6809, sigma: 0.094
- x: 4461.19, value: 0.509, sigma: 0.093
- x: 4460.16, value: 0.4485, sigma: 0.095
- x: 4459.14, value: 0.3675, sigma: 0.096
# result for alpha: 0.5587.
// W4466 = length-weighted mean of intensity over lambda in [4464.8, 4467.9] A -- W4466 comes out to 0.63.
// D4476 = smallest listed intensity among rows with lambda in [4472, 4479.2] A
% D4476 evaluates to 0.514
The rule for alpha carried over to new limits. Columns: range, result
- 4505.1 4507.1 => 0.6286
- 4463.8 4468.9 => 0.5124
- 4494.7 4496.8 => 0.6586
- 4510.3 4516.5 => 0.6068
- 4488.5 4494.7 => 0.5758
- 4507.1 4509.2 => 0.7011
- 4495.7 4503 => 0.6289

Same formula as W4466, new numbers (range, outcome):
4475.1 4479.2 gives 0.727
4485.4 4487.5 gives 0.8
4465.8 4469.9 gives 0.633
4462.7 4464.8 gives 0.64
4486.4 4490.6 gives 0.673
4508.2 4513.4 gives 0.724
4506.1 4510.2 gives 0.726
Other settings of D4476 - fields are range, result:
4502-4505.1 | 0.6844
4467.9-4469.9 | 0.5458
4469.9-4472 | 0.6963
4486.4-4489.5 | 0.4909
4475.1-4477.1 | 0.7104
